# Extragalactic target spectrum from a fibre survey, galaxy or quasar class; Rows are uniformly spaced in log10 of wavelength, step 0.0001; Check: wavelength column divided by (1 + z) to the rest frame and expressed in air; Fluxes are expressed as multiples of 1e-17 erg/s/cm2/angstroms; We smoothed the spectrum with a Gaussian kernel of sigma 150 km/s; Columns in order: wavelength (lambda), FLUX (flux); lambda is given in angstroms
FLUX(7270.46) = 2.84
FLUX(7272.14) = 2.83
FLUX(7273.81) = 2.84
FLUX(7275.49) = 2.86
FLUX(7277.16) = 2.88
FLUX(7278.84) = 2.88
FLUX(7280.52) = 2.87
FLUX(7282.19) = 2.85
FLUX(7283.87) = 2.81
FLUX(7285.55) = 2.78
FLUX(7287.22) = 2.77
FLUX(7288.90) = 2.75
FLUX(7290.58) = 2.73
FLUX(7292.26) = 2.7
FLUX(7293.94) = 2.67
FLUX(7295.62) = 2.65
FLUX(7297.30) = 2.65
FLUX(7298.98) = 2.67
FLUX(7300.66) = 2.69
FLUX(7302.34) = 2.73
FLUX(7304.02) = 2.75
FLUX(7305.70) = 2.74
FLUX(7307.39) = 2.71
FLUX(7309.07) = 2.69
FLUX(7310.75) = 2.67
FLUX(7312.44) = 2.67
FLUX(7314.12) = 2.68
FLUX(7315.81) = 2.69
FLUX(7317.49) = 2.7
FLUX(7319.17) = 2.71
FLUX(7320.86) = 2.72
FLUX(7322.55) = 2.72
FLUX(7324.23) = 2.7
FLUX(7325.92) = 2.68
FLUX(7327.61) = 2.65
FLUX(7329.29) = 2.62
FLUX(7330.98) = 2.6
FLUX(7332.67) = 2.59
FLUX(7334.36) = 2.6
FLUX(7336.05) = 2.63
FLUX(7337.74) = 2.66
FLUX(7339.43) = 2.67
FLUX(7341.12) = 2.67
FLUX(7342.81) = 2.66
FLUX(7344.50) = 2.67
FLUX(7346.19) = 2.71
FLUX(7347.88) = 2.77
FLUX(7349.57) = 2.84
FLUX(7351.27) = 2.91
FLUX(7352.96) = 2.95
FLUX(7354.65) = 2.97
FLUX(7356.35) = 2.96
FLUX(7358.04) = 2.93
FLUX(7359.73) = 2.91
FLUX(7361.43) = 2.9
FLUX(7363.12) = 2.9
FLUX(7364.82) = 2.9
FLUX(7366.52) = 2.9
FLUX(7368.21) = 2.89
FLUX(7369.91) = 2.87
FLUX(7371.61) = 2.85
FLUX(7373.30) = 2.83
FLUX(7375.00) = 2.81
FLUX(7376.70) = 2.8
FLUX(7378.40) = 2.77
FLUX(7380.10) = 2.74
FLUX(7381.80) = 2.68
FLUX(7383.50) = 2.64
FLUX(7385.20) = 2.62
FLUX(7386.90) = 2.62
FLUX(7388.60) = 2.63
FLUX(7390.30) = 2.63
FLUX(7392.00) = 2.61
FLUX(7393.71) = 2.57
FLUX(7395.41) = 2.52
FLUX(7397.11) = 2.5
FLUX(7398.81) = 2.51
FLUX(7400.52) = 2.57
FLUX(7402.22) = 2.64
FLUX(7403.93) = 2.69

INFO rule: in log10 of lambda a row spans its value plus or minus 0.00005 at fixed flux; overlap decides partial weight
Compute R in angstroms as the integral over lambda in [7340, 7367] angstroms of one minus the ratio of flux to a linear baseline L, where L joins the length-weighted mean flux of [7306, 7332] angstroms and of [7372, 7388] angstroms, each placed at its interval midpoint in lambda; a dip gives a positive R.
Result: -1.38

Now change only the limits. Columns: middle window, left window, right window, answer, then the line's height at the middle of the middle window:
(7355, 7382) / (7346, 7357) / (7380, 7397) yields -1.0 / 2.76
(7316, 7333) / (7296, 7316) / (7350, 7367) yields 0.6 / 2.77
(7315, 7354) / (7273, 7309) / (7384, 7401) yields -0.3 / 2.68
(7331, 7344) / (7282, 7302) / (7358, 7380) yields 0.8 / 2.8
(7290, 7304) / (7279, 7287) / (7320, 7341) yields 0.4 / 2.78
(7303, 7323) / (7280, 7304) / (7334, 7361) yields 0.4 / 2.76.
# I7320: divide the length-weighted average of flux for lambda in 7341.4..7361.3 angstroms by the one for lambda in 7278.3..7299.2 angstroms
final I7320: 1.03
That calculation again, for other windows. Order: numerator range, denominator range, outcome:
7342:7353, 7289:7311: 1.03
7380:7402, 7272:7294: 0.93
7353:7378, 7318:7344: 1.09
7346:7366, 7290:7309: 1.07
